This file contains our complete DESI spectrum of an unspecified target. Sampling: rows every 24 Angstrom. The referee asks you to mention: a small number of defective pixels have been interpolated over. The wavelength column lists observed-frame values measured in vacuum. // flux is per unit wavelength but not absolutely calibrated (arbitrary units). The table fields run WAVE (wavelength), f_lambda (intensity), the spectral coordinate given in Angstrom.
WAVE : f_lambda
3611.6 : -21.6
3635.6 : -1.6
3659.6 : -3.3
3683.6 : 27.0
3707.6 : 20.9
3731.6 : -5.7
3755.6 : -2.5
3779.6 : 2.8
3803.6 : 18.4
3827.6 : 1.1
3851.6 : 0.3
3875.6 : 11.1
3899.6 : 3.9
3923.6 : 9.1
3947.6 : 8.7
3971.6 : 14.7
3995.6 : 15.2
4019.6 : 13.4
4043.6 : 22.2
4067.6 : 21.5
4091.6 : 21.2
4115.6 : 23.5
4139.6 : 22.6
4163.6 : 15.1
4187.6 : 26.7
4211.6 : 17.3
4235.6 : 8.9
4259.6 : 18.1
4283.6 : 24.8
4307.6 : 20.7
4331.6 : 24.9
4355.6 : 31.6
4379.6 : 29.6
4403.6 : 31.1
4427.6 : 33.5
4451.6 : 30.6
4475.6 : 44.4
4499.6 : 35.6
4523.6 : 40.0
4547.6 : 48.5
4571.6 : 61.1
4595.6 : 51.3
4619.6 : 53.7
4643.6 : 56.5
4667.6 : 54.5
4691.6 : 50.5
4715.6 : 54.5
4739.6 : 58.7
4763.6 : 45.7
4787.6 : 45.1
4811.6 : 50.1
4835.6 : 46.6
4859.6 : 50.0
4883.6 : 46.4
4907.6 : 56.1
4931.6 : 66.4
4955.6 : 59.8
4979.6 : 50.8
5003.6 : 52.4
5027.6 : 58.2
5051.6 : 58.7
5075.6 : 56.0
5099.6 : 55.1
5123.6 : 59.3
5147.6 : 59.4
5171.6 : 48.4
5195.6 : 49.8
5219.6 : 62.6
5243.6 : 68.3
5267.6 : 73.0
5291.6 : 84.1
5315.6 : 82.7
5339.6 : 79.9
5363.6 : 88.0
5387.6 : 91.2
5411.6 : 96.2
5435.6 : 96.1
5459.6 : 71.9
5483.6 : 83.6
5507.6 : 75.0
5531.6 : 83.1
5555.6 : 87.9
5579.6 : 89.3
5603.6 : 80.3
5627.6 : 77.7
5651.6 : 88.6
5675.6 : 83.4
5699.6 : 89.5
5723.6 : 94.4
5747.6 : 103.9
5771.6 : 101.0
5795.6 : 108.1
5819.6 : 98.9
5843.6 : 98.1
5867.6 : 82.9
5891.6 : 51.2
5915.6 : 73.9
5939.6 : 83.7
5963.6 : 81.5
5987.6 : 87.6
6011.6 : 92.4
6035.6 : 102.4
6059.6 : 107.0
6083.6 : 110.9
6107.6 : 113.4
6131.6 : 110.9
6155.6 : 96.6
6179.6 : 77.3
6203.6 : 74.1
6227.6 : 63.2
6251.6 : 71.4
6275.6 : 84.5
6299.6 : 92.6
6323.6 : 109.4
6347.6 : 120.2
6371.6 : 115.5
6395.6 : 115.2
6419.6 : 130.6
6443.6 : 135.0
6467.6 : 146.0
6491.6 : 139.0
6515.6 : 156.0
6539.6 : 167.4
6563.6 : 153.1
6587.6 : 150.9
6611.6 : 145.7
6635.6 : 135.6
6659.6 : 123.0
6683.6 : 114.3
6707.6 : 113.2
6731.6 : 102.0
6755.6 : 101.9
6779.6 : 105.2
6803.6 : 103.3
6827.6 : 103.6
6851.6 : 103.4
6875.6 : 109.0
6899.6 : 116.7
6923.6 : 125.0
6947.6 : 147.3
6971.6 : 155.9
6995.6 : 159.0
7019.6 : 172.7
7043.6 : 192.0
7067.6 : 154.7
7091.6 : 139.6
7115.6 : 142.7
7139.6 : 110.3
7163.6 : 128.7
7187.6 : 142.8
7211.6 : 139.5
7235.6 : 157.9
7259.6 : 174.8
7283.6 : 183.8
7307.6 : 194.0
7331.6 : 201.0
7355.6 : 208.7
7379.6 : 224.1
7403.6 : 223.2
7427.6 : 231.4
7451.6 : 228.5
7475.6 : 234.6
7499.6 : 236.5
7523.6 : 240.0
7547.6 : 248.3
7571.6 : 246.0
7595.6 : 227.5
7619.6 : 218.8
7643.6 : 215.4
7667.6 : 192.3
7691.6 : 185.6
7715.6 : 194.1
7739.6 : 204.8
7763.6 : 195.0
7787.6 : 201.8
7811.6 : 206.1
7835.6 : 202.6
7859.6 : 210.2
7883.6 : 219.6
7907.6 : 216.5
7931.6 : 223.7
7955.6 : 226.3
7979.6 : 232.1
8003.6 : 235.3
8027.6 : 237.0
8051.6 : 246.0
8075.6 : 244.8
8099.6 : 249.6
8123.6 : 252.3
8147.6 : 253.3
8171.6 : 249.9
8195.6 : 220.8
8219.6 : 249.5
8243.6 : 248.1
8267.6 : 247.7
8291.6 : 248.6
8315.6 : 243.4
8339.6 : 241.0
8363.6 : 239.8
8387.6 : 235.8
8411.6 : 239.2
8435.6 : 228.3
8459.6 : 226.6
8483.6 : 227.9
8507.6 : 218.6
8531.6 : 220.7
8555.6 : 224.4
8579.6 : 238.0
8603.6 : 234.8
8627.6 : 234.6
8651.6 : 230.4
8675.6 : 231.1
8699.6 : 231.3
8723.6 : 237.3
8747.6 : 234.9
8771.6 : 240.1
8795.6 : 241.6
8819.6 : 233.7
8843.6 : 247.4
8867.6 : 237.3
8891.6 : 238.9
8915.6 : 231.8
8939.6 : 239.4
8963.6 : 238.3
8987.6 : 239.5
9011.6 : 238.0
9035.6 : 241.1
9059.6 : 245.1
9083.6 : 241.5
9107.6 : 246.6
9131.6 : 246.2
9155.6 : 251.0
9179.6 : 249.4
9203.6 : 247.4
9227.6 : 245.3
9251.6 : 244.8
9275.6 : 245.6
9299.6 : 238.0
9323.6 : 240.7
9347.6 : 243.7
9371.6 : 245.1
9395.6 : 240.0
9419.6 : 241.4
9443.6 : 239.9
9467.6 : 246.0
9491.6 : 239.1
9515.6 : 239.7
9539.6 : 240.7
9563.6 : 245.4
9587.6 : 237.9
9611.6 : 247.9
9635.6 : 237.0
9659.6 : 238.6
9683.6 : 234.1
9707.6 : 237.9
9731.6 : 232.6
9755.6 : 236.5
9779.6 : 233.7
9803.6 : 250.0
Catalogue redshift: 0.00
